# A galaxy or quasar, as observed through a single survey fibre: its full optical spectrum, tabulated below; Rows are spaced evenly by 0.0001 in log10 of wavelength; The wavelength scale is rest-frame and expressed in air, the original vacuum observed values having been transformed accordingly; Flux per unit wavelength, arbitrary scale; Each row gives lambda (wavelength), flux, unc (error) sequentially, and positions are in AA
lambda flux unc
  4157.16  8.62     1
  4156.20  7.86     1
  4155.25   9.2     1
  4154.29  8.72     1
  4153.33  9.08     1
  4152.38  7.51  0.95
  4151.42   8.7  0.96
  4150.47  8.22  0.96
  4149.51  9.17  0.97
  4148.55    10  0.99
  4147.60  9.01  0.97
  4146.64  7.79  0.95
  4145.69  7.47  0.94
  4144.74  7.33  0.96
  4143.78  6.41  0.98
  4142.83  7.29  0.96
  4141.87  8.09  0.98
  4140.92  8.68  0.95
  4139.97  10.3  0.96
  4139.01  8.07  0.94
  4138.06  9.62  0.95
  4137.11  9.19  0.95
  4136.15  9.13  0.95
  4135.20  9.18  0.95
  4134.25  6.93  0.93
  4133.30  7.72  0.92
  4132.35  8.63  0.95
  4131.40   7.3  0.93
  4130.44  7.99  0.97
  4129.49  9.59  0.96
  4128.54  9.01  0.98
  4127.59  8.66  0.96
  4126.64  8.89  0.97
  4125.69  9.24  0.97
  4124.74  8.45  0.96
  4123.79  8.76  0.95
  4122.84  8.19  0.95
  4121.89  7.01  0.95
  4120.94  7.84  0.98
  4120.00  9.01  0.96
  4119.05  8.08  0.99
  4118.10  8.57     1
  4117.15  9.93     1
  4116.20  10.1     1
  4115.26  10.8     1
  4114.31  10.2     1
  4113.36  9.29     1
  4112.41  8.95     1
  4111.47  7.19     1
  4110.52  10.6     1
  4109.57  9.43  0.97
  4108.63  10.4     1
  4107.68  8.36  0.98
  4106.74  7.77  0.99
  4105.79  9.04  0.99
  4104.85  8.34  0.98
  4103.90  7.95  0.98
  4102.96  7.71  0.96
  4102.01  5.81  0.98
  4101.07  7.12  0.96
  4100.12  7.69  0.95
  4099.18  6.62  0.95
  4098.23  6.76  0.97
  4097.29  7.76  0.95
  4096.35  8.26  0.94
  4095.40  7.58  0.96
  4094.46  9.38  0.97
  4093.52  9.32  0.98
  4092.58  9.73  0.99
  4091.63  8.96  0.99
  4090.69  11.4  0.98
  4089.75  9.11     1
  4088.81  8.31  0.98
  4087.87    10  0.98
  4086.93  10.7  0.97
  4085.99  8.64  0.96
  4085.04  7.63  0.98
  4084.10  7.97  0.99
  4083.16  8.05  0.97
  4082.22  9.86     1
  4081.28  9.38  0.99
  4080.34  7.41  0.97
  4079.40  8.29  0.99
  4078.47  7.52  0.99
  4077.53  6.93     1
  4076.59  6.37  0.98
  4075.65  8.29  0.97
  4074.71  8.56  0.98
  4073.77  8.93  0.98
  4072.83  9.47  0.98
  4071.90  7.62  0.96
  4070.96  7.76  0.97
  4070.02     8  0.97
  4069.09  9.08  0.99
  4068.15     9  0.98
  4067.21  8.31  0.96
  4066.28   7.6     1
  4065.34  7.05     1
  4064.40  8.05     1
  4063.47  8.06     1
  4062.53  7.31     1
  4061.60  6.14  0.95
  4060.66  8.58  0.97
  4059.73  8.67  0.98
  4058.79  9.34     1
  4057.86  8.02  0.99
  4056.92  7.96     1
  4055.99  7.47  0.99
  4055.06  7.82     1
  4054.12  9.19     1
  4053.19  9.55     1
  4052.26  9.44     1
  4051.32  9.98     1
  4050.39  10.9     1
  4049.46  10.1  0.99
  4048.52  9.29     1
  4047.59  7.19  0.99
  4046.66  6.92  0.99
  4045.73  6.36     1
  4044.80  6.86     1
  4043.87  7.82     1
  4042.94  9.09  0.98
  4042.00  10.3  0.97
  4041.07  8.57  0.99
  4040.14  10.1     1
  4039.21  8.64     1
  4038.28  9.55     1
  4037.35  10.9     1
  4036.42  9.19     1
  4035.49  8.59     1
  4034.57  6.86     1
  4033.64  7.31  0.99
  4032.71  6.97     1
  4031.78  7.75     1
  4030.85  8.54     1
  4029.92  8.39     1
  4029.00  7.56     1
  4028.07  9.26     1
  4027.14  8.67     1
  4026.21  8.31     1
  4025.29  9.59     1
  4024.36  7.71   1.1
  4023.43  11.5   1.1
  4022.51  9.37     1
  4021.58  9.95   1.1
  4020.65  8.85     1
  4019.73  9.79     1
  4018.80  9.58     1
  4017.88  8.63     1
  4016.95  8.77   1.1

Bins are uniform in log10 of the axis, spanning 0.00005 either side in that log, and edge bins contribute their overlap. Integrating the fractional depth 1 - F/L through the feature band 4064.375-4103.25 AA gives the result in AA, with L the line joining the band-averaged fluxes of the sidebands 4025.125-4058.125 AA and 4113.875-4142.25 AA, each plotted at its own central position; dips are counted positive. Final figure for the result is 1.7 AA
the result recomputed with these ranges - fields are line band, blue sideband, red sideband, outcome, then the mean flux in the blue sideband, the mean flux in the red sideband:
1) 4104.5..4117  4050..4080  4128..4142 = -1.1 AA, 8.28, 8.64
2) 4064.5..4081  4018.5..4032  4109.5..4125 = 1.7 AA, 9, 8.96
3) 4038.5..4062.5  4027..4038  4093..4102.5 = -1.2 AA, 8.35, 7.64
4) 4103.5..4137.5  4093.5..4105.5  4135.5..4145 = -3.0 AA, 7.68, 8.44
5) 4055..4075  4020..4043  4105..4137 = 1.6 AA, 8.86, 8.79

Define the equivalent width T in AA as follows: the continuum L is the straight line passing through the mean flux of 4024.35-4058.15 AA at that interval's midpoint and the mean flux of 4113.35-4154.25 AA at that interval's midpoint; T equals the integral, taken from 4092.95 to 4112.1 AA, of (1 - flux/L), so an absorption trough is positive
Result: 0.9 AA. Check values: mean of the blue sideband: 8.57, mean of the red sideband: 8.61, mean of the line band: 8.17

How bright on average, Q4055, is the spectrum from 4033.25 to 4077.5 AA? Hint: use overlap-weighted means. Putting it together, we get 8.42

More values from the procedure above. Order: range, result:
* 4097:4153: 8.46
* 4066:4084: 8.24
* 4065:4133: 8.52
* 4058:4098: 8.43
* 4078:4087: 8.45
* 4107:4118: 9.5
